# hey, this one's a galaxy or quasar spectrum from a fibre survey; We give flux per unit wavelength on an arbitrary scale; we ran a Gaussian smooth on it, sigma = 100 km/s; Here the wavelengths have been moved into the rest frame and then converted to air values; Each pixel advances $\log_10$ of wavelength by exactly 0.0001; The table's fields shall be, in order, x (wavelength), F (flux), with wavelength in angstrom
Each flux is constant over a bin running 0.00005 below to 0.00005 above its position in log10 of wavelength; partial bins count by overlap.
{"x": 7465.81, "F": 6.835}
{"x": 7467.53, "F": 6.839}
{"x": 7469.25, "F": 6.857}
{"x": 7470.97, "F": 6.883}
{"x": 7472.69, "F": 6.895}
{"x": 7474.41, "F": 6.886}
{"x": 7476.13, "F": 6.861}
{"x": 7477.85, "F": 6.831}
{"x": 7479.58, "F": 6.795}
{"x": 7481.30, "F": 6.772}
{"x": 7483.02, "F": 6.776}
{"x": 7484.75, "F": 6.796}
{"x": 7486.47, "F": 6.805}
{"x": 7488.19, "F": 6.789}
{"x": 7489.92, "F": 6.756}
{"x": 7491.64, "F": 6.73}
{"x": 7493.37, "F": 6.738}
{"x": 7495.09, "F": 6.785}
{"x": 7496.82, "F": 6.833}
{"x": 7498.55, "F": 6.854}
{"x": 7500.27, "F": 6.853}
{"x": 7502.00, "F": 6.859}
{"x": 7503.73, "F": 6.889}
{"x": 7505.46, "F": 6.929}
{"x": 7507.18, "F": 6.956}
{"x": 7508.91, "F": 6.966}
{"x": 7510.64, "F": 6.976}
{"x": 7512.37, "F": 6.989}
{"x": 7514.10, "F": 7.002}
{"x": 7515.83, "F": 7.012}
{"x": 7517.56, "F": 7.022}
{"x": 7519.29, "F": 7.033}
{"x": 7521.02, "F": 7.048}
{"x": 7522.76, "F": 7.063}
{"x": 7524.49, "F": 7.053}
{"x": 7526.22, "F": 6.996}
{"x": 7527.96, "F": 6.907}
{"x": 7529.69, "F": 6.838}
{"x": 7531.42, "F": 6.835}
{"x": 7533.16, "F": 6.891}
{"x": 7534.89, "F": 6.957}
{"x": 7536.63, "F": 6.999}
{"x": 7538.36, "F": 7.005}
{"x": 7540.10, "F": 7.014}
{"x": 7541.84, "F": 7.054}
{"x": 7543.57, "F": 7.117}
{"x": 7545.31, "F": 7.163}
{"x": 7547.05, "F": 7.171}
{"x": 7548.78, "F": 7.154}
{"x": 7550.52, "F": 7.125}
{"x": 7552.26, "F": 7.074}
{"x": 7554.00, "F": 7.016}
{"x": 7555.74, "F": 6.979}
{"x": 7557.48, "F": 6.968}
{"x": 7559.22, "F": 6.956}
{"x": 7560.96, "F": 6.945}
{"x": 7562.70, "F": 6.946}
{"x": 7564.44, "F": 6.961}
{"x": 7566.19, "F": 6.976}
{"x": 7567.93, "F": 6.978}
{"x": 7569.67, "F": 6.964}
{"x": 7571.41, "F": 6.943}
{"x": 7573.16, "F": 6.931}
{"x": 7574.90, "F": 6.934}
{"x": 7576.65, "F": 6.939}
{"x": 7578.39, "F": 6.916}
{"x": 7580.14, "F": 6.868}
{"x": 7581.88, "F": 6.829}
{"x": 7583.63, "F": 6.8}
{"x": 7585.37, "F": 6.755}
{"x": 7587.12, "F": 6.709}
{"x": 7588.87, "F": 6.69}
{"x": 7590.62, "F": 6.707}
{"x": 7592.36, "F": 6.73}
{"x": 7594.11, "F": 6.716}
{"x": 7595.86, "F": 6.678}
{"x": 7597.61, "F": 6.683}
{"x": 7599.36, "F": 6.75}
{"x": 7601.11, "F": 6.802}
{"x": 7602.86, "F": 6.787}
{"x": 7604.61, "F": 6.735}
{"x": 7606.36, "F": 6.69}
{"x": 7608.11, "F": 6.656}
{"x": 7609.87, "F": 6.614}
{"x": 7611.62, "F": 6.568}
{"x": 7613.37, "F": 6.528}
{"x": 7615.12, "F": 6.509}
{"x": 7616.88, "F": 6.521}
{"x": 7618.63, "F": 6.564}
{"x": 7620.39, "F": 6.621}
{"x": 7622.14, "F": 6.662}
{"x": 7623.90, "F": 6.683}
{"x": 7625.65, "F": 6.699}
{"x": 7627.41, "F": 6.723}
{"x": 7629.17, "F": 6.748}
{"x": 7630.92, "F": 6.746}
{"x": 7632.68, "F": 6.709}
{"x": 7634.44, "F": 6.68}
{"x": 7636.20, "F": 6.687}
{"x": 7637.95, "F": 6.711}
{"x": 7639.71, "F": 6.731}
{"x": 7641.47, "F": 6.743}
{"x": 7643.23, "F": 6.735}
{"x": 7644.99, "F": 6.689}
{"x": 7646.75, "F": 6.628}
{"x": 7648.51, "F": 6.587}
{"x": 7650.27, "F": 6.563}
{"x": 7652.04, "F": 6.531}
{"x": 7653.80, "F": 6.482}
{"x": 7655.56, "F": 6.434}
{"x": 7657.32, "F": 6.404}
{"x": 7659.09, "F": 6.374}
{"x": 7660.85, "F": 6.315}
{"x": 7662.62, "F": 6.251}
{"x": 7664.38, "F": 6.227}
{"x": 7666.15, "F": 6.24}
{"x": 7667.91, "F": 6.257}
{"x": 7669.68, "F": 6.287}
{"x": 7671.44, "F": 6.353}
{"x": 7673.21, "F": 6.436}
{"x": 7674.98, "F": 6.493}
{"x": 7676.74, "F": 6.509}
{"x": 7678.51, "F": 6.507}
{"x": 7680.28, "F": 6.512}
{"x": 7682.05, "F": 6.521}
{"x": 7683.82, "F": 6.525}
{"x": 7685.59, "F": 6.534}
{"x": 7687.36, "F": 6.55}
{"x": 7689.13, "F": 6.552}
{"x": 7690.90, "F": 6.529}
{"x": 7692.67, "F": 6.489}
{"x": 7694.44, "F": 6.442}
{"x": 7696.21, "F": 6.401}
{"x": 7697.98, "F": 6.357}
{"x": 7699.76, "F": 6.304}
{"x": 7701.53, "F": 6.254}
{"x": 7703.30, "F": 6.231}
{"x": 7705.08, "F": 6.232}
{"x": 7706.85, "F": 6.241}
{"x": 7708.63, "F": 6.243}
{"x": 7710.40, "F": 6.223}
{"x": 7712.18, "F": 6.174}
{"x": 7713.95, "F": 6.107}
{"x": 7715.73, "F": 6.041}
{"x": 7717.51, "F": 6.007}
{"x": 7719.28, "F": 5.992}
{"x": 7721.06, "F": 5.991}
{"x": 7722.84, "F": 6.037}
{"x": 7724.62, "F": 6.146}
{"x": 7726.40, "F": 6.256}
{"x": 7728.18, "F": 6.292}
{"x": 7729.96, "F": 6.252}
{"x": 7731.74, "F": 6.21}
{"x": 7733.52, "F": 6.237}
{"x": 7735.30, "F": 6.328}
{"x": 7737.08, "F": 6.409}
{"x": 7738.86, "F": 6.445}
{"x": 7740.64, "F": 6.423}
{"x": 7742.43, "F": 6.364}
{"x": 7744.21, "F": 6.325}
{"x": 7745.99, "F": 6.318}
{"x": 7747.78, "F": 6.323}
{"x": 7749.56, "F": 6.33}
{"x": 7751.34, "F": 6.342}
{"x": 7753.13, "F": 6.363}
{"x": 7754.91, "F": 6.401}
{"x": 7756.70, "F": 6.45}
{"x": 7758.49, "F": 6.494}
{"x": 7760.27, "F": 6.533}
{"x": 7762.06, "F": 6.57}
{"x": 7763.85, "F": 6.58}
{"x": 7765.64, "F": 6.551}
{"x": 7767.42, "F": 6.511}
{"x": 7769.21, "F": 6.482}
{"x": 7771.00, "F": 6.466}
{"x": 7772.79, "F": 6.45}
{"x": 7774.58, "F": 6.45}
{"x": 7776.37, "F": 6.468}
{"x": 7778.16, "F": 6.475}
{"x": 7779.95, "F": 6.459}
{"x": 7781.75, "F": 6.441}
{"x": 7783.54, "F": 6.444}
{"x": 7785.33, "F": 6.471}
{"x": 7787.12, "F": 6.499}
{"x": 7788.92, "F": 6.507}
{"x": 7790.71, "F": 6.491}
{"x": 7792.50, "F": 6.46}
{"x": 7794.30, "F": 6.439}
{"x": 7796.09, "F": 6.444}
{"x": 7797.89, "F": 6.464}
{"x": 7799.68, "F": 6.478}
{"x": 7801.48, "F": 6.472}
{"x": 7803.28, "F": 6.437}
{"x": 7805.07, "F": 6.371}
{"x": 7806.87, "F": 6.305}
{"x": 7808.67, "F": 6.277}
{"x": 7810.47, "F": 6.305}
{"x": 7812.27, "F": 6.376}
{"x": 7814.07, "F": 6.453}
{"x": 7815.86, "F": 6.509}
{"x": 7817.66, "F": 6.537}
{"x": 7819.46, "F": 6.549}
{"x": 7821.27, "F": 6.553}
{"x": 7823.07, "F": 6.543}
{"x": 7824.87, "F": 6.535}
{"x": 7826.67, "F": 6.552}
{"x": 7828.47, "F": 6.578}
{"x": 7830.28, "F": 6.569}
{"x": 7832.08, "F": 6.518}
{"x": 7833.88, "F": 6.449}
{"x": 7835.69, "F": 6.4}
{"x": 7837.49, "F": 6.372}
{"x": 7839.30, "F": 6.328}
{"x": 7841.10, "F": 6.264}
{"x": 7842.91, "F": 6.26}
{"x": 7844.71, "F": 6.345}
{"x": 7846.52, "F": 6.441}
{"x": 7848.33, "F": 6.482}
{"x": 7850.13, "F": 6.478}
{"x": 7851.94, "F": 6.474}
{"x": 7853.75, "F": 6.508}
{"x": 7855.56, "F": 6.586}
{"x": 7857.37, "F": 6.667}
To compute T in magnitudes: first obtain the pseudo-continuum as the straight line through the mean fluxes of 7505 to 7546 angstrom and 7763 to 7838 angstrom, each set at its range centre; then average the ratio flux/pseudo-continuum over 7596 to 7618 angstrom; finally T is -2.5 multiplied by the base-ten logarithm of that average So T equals 0.03 mag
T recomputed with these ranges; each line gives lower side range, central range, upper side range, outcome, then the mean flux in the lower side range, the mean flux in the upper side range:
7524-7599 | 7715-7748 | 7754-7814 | 0.06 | 6.93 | 6.45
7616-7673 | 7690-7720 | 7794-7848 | 0.04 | 6.55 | 6.44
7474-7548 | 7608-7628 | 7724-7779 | 0.01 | 6.92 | 6.4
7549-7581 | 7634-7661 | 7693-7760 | 0.00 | 6.97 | 6.27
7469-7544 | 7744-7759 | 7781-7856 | 0.03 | 6.91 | 6.45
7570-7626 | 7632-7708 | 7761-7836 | 0.03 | 6.73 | 6.47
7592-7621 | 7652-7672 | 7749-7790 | 0.04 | 6.65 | 6.47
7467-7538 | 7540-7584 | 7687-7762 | -0.04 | 6.89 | 6.3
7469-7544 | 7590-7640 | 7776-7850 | 0.01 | 6.91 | 6.45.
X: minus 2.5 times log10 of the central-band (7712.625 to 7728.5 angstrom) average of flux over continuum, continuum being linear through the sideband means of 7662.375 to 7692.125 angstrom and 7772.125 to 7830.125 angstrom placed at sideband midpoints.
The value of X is 0.06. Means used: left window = 6.43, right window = 6.46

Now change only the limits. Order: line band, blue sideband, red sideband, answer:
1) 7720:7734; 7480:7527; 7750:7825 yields 0.07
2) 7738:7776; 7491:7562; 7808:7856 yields 0.02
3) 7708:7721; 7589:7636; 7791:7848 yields 0.08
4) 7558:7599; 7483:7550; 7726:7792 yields -0.01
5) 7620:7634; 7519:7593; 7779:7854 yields 0.02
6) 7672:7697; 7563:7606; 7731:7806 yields 0.02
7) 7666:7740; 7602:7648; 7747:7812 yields 0.04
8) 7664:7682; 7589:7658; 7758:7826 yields 0.03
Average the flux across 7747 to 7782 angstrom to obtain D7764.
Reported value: 6.46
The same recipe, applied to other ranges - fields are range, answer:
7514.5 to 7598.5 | 6.94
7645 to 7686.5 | 6.44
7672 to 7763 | 6.34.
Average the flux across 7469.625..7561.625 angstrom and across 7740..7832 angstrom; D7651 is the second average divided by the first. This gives 0.9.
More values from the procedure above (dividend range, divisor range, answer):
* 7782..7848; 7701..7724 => 1.05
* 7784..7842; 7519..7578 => 0.92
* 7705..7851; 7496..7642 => 0.93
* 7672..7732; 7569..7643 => 0.94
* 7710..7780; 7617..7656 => 0.95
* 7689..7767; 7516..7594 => 0.91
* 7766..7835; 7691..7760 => 1.03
